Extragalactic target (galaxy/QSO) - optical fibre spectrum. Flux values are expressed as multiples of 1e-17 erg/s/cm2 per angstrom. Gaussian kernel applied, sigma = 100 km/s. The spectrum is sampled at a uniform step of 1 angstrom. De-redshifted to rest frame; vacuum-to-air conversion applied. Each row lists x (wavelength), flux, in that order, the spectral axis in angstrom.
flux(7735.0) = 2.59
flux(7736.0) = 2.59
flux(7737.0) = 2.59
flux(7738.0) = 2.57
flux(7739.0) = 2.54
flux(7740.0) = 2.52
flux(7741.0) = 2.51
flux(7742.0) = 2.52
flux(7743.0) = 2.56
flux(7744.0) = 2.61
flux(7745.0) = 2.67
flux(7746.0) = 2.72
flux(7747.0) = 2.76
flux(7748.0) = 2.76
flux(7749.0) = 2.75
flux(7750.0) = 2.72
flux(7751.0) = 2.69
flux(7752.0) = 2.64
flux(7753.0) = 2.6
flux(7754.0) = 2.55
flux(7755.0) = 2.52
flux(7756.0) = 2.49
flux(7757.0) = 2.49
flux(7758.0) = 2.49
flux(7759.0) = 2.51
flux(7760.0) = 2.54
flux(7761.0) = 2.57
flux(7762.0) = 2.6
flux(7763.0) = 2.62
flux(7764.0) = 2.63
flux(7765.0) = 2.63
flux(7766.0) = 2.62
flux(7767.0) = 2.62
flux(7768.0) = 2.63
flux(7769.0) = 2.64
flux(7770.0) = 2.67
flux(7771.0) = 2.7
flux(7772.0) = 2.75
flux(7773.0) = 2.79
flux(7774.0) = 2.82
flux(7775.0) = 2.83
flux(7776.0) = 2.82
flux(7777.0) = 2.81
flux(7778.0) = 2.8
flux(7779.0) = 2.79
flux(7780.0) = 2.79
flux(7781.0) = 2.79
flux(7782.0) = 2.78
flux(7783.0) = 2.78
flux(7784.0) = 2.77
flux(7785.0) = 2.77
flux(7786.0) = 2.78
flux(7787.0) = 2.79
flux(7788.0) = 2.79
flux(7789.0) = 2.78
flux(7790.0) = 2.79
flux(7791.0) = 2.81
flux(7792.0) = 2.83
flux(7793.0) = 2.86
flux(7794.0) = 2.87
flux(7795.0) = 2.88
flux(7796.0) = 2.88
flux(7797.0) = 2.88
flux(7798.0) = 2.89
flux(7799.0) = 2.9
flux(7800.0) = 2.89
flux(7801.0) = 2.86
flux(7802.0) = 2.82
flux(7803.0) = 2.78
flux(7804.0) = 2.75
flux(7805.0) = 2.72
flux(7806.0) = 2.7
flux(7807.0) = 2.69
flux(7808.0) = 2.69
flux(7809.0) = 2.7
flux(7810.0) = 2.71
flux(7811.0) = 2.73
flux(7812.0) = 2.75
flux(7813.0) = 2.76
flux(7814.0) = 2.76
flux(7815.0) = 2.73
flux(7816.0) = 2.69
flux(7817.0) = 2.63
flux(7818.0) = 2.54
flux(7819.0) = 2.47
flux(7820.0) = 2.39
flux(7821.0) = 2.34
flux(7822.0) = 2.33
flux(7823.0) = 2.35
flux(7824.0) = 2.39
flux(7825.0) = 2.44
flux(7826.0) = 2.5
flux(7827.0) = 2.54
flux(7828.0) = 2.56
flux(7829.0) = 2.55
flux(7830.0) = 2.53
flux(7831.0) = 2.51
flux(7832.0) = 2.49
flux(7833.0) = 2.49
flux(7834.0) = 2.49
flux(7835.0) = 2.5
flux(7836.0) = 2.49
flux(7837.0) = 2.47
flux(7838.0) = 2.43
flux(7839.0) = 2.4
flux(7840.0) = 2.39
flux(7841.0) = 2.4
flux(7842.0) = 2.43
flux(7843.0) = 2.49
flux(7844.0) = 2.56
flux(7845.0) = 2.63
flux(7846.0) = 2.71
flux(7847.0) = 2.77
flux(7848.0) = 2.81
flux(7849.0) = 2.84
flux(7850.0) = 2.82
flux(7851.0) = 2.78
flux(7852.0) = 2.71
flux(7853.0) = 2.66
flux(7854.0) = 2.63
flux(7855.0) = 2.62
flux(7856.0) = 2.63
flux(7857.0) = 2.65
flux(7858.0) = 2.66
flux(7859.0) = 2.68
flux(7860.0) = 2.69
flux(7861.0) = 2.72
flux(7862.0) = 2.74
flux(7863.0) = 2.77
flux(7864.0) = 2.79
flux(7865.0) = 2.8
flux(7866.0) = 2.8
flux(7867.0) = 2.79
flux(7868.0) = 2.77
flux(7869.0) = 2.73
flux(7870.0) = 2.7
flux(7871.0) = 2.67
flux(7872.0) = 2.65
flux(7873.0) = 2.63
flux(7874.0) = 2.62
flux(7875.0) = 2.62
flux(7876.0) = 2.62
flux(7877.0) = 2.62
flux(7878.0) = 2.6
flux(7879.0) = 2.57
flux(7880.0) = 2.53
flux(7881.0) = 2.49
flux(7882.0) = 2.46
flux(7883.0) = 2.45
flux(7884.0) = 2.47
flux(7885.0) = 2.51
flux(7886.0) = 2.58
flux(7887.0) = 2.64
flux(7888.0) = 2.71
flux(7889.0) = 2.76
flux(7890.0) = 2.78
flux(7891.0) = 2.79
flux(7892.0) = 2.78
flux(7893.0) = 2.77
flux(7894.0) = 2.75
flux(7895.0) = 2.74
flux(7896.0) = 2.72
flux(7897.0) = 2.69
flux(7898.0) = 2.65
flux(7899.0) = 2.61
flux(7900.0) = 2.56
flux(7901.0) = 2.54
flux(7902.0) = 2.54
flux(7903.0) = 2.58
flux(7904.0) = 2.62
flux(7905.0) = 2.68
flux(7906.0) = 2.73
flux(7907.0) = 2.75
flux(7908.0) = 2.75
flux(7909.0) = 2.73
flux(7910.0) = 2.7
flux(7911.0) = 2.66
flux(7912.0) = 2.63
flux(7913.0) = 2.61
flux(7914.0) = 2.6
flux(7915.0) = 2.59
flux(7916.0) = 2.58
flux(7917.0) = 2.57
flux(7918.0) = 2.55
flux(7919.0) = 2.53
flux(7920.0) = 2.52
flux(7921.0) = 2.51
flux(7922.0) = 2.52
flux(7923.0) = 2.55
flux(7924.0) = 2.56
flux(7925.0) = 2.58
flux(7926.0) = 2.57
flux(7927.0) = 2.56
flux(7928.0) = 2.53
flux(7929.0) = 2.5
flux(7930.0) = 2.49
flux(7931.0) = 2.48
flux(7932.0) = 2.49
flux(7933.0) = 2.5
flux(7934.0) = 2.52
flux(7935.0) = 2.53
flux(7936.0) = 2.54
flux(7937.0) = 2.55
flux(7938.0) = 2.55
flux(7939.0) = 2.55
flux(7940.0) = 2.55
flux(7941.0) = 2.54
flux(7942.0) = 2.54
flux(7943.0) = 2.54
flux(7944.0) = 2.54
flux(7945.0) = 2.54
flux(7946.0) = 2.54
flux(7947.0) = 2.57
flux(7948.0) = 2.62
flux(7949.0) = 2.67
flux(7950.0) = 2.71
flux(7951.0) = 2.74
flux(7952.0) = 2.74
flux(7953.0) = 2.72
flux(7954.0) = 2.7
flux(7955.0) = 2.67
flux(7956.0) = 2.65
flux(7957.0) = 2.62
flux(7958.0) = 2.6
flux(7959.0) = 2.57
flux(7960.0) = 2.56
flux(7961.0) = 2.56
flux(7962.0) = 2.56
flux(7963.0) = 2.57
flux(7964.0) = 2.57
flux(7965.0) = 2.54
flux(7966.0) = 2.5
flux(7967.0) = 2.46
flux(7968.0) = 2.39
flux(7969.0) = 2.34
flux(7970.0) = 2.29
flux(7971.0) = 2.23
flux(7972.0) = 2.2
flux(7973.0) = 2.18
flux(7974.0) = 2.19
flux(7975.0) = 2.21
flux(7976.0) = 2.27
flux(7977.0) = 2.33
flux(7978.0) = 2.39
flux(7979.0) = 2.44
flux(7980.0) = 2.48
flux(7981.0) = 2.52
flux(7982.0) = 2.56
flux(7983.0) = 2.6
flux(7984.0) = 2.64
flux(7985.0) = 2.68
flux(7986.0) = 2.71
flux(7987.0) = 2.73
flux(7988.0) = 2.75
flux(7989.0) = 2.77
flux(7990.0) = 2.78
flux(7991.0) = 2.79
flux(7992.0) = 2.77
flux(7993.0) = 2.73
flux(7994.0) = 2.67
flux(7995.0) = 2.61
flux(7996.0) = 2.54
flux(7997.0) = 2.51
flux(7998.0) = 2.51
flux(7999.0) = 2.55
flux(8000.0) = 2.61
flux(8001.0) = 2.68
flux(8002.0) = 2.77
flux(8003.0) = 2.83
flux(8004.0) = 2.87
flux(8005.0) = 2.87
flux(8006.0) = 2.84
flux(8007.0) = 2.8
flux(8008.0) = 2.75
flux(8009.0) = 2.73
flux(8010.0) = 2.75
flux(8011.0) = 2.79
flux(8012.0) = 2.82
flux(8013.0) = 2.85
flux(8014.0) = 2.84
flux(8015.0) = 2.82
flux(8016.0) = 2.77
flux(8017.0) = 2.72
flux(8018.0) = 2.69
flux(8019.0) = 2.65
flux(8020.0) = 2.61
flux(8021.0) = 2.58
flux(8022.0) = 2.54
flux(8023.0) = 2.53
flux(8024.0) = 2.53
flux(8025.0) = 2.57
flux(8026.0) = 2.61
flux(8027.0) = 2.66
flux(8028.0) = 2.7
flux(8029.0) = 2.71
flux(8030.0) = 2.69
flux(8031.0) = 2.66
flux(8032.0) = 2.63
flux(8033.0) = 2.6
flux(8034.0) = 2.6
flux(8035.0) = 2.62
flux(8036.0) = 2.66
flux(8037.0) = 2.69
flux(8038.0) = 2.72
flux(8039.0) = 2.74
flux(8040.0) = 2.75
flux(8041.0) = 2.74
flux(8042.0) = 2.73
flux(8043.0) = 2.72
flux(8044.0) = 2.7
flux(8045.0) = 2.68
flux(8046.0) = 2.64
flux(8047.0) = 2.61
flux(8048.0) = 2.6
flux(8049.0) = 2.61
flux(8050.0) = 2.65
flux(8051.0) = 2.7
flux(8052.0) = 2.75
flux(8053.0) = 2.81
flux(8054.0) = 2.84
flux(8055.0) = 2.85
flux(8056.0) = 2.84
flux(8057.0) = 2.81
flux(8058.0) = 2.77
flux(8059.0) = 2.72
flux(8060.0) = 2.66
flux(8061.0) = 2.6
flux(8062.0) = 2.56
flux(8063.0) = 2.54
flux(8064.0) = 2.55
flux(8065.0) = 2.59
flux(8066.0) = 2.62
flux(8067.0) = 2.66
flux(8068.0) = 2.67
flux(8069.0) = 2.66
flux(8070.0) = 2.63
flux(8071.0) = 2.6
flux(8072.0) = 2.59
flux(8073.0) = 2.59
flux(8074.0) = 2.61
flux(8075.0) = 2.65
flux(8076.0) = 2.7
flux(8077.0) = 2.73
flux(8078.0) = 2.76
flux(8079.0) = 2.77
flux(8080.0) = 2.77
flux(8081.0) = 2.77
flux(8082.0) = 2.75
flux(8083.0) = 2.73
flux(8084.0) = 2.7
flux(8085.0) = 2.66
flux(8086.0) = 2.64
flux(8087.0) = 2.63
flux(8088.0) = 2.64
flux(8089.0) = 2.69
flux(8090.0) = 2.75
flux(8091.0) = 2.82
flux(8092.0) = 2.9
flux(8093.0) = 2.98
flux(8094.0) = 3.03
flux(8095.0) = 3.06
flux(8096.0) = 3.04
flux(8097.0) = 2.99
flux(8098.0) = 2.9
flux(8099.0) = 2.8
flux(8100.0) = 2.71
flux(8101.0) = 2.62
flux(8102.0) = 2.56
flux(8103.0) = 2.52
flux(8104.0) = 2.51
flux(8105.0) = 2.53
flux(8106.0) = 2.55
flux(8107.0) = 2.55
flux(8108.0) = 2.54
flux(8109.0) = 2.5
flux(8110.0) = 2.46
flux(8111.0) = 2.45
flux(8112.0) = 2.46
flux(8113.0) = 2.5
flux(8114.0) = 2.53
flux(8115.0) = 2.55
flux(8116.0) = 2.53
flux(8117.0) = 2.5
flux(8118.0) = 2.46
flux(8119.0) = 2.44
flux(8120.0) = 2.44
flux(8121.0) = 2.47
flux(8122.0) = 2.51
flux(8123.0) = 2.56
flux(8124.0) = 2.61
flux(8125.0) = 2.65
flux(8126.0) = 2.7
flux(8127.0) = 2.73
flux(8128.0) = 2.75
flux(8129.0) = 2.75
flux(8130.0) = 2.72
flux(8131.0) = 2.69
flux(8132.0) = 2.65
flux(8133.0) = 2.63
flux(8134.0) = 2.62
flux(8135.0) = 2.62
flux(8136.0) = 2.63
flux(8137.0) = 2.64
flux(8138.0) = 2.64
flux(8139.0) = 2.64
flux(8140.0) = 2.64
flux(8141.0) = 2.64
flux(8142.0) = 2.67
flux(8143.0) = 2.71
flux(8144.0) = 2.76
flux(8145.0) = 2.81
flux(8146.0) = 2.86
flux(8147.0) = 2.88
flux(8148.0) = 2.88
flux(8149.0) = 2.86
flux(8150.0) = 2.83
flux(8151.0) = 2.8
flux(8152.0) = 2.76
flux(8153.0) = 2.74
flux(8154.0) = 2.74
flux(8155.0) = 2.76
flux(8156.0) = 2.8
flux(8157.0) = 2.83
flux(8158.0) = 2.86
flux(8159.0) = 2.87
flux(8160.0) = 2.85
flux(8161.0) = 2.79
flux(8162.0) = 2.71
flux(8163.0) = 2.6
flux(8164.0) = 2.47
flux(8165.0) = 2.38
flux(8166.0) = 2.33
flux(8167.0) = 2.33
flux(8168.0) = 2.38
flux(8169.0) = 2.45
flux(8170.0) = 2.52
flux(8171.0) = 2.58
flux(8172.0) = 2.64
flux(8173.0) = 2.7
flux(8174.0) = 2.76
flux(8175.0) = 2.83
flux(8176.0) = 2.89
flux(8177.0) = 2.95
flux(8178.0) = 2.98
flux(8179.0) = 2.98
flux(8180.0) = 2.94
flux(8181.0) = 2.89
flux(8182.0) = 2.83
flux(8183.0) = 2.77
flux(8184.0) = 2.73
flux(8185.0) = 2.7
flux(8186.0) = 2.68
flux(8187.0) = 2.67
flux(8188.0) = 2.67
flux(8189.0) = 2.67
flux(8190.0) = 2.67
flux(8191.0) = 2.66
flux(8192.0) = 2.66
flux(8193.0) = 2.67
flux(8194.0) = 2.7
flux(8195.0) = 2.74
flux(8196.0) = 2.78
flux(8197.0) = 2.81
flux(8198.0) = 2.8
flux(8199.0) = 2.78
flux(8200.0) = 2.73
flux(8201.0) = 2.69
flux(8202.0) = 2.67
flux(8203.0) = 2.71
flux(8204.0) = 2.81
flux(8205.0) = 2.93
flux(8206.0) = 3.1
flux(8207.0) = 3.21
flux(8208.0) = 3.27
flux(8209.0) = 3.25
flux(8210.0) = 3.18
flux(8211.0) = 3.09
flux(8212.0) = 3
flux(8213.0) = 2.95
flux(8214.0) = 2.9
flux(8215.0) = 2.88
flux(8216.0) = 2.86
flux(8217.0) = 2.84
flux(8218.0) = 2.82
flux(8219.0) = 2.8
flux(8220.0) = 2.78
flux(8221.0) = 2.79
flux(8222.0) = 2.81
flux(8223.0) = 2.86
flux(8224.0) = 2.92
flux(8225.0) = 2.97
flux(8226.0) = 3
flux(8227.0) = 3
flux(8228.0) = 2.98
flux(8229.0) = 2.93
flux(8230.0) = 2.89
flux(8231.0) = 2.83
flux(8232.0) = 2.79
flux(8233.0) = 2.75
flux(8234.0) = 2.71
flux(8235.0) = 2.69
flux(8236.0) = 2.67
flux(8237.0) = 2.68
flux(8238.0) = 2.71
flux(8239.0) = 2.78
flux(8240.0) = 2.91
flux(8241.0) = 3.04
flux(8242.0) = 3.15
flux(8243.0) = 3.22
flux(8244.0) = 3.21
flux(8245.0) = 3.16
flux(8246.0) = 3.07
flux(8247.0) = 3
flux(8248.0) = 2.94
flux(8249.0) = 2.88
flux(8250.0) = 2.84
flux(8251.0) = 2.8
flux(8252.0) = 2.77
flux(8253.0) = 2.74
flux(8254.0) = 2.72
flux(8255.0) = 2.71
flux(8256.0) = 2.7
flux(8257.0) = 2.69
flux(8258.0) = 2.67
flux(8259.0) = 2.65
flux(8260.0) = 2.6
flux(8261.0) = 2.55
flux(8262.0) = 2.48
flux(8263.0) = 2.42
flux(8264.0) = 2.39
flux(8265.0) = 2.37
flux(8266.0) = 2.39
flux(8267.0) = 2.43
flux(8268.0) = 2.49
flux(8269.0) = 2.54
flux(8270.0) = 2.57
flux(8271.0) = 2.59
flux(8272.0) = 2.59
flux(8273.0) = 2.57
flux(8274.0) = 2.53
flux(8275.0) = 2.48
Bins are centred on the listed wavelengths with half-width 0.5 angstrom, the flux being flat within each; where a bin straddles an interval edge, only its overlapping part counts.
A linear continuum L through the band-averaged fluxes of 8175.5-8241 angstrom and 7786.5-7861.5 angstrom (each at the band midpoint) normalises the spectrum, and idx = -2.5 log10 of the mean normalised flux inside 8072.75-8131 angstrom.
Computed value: 0.05 mag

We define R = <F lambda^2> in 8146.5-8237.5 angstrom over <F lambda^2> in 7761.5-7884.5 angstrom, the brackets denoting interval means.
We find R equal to 1.15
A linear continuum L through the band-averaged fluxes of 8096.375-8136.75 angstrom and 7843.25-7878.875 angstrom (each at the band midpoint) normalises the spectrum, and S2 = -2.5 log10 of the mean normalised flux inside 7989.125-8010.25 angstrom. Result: -0.03 mag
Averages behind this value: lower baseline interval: 2.7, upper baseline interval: 2.6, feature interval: 2.71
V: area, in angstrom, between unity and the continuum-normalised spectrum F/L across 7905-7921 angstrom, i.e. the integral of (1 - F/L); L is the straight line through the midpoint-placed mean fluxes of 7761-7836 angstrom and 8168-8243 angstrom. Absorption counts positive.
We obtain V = 0.6 angstrom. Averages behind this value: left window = 2.69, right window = 2.83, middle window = 2.63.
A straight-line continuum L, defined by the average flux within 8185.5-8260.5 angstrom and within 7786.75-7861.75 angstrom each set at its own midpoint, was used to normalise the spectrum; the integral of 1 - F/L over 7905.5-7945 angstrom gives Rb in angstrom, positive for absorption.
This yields 1.89 angstrom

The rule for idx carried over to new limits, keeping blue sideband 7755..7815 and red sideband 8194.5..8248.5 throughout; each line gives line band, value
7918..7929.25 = 0.10 mag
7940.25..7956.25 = 0.07 mag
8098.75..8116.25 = 0.13 mag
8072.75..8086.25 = 0.06 mag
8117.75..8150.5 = 0.08 mag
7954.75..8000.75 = 0.11 mag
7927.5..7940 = 0.11 mag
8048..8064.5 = 0.05 mag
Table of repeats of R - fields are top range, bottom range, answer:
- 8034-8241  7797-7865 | 1.12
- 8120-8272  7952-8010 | 1.13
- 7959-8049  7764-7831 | 1.02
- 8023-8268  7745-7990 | 1.11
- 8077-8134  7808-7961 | 1.08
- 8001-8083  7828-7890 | 1.08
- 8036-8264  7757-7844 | 1.13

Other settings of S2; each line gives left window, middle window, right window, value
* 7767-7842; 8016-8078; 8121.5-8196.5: 0.01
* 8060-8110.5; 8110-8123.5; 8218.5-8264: 0.09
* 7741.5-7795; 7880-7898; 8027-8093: 0.02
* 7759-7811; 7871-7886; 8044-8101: 0.07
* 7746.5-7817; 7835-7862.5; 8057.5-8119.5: 0.04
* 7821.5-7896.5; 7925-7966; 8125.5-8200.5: 0.03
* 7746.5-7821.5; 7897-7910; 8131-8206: 0.03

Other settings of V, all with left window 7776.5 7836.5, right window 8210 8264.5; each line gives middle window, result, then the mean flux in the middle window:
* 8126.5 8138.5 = 0.54 angstrom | 2.67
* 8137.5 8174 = 1.56 angstrom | 2.69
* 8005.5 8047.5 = 1.07 angstrom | 2.69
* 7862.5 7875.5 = -0.06 angstrom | 2.72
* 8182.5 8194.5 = 0.56 angstrom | 2.69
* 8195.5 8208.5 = -0.20 angstrom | 2.87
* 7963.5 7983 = 2.59 angstrom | 2.38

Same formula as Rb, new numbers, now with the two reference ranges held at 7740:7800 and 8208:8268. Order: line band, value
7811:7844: 2.57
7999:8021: 0.10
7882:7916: 1.10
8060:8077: 1.00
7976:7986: 0.90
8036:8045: 0.19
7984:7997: 0.30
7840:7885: 1.36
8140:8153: 0.10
